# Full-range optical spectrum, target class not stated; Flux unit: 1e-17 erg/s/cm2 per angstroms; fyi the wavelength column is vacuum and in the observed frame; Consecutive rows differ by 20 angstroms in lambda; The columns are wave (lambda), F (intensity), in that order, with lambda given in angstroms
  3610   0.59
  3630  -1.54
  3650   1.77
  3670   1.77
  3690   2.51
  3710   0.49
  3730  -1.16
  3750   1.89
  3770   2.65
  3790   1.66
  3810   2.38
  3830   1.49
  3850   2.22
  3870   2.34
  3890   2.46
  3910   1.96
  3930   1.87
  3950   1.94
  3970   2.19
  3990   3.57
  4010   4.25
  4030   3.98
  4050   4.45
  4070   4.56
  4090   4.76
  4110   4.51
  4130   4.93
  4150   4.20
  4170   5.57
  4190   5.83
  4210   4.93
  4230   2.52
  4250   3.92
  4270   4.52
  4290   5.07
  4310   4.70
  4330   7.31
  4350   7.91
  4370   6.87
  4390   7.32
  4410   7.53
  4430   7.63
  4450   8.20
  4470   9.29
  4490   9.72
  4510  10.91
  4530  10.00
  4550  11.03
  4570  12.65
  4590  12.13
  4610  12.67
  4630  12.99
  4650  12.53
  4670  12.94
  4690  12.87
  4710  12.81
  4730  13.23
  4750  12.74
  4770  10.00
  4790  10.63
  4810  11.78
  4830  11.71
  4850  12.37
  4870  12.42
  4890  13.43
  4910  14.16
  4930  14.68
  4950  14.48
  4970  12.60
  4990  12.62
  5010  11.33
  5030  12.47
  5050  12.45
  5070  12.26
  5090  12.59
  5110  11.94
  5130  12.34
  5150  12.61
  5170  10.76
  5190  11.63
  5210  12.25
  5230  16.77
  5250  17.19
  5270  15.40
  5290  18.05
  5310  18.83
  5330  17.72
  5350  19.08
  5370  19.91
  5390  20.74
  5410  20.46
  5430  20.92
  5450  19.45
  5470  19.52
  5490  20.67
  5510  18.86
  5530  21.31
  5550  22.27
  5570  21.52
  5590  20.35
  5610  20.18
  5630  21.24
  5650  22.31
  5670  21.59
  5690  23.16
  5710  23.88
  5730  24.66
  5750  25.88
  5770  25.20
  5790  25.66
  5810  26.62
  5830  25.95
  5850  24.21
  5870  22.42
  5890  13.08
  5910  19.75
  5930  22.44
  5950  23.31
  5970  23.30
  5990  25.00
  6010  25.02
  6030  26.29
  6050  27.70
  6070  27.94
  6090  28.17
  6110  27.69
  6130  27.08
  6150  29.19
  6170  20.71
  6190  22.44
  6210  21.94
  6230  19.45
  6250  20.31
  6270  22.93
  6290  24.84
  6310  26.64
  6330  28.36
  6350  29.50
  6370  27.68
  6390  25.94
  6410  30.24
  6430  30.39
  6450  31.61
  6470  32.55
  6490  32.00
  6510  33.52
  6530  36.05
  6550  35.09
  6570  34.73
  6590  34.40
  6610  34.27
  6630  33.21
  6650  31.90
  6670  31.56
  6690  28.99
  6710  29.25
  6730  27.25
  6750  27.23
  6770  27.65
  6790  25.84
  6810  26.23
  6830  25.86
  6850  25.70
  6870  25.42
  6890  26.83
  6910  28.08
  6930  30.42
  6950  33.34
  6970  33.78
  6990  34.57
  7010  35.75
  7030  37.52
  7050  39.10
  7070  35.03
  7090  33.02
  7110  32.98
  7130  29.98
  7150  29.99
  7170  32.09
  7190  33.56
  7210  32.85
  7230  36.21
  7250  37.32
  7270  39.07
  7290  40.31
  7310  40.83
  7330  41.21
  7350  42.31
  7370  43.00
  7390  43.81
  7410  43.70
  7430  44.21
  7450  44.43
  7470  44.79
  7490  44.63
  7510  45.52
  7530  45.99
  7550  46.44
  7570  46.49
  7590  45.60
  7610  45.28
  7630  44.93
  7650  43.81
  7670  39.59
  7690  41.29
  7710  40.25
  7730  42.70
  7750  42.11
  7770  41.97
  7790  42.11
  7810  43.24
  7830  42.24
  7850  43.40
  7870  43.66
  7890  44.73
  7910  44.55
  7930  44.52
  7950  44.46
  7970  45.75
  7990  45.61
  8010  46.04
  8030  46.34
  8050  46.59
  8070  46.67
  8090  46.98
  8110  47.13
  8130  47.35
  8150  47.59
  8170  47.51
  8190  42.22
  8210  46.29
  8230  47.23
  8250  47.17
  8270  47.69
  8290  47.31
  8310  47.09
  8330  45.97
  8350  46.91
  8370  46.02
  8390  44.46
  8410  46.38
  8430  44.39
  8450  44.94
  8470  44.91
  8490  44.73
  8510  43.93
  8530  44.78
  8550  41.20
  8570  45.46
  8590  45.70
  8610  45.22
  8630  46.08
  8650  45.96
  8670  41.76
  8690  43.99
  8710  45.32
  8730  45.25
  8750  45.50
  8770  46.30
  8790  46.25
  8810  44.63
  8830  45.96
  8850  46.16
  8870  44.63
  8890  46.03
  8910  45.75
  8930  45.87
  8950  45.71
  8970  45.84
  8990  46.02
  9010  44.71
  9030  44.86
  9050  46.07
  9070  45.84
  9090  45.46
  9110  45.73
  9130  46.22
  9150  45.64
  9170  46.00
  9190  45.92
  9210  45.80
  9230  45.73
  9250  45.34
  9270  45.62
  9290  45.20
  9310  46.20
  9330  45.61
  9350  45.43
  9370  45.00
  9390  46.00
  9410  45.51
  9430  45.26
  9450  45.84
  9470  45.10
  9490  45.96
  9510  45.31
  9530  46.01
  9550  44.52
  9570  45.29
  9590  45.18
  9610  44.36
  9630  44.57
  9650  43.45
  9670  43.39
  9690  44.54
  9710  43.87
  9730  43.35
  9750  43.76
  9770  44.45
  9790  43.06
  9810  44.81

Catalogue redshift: 0.000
